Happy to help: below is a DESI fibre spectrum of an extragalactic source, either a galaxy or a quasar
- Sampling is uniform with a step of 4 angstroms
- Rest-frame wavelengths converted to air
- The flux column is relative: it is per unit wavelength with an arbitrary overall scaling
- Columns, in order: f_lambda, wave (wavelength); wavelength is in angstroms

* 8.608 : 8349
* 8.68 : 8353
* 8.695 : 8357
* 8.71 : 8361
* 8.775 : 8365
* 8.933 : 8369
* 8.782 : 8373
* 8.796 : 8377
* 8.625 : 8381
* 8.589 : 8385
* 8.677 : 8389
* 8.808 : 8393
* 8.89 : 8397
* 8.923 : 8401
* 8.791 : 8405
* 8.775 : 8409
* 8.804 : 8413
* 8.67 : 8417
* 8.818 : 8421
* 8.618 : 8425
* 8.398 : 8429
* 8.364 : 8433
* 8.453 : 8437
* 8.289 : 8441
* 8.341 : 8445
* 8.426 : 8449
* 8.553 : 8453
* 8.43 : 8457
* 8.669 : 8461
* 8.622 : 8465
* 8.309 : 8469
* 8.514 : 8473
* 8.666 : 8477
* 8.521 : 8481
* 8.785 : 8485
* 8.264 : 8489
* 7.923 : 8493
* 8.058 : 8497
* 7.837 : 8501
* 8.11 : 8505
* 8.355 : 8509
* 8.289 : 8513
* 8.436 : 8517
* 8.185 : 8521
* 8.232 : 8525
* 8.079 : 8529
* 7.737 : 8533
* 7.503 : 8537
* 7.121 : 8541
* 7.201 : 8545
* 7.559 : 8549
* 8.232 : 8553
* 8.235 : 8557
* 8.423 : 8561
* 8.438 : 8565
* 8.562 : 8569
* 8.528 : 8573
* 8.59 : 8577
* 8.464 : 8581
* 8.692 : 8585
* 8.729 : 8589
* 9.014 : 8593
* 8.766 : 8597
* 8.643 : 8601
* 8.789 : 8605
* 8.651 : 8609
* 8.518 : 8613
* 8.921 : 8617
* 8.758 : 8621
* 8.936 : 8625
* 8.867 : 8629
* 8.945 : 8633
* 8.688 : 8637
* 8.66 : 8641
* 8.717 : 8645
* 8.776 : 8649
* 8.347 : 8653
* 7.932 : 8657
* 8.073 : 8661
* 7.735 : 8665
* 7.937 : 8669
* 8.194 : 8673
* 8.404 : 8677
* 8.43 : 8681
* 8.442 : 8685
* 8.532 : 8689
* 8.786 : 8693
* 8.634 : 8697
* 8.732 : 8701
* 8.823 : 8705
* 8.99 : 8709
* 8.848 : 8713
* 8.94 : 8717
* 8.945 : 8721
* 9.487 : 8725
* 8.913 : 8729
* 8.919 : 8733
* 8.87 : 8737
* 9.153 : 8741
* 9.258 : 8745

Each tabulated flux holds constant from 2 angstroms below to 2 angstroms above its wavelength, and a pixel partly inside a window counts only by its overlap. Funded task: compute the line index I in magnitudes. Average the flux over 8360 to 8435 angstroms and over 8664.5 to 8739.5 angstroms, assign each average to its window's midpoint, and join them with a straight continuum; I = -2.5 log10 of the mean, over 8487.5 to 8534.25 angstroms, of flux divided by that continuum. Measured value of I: 0.07 mag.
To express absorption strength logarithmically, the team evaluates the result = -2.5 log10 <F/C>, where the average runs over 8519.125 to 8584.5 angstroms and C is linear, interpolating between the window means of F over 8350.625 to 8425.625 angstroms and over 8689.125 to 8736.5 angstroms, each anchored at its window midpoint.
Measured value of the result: 0.10 mag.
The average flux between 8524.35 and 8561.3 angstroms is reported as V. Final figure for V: 7.79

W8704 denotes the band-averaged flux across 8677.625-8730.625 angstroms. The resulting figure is 8.8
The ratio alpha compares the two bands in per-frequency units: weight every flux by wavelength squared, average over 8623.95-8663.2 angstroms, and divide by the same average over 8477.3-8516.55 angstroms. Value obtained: 1.1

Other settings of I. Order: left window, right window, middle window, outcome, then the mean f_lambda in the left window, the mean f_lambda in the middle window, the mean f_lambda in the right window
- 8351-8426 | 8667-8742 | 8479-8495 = 0.048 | 8.76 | 8.37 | 8.73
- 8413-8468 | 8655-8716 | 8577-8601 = -0.031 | 8.52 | 8.71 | 8.44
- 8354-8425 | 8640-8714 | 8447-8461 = 0.025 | 8.76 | 8.5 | 8.47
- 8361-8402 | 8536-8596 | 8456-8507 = 0.016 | 8.77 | 8.36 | 8.24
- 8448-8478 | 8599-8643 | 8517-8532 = 0.057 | 8.52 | 8.17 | 8.76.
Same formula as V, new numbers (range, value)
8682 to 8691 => 8.48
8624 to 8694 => 8.46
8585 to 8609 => 8.77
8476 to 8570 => 8.1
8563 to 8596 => 8.63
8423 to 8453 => 8.42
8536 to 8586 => 8.12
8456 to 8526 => 8.35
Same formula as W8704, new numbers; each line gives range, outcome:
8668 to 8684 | 8.27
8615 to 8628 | 8.87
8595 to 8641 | 8.77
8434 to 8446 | 8.36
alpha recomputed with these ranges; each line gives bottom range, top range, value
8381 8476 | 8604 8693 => 1.04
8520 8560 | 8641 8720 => 1.12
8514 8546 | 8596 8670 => 1.12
